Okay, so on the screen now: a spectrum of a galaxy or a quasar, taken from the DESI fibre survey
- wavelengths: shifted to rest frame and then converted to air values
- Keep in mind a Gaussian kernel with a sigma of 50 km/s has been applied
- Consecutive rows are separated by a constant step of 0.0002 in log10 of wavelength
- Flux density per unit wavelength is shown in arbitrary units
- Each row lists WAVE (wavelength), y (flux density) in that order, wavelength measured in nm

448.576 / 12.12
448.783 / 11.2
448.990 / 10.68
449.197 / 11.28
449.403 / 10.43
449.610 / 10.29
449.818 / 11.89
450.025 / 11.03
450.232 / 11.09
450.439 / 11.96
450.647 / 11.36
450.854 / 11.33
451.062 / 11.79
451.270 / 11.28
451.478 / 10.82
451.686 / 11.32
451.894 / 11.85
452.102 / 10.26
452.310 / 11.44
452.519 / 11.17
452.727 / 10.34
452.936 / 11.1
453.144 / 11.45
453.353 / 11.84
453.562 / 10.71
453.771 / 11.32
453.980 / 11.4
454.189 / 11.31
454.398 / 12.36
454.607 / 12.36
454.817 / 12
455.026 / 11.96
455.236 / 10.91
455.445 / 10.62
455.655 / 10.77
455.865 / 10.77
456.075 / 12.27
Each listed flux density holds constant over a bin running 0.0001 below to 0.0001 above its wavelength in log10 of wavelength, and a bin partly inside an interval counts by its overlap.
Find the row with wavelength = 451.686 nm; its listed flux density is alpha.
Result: 11.32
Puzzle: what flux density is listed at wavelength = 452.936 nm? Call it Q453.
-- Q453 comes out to 11.1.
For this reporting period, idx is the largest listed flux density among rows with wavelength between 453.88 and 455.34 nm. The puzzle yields 12.36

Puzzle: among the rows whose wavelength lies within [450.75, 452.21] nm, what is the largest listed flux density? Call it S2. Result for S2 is 11.85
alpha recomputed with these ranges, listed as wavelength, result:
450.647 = 11.36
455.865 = 10.77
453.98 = 11.4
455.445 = 10.62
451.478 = 10.82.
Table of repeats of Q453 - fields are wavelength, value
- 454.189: 11.31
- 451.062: 11.79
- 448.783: 11.2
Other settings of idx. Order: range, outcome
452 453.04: 11.44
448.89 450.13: 11.89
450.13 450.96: 11.96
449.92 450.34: 11.09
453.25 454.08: 11.84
